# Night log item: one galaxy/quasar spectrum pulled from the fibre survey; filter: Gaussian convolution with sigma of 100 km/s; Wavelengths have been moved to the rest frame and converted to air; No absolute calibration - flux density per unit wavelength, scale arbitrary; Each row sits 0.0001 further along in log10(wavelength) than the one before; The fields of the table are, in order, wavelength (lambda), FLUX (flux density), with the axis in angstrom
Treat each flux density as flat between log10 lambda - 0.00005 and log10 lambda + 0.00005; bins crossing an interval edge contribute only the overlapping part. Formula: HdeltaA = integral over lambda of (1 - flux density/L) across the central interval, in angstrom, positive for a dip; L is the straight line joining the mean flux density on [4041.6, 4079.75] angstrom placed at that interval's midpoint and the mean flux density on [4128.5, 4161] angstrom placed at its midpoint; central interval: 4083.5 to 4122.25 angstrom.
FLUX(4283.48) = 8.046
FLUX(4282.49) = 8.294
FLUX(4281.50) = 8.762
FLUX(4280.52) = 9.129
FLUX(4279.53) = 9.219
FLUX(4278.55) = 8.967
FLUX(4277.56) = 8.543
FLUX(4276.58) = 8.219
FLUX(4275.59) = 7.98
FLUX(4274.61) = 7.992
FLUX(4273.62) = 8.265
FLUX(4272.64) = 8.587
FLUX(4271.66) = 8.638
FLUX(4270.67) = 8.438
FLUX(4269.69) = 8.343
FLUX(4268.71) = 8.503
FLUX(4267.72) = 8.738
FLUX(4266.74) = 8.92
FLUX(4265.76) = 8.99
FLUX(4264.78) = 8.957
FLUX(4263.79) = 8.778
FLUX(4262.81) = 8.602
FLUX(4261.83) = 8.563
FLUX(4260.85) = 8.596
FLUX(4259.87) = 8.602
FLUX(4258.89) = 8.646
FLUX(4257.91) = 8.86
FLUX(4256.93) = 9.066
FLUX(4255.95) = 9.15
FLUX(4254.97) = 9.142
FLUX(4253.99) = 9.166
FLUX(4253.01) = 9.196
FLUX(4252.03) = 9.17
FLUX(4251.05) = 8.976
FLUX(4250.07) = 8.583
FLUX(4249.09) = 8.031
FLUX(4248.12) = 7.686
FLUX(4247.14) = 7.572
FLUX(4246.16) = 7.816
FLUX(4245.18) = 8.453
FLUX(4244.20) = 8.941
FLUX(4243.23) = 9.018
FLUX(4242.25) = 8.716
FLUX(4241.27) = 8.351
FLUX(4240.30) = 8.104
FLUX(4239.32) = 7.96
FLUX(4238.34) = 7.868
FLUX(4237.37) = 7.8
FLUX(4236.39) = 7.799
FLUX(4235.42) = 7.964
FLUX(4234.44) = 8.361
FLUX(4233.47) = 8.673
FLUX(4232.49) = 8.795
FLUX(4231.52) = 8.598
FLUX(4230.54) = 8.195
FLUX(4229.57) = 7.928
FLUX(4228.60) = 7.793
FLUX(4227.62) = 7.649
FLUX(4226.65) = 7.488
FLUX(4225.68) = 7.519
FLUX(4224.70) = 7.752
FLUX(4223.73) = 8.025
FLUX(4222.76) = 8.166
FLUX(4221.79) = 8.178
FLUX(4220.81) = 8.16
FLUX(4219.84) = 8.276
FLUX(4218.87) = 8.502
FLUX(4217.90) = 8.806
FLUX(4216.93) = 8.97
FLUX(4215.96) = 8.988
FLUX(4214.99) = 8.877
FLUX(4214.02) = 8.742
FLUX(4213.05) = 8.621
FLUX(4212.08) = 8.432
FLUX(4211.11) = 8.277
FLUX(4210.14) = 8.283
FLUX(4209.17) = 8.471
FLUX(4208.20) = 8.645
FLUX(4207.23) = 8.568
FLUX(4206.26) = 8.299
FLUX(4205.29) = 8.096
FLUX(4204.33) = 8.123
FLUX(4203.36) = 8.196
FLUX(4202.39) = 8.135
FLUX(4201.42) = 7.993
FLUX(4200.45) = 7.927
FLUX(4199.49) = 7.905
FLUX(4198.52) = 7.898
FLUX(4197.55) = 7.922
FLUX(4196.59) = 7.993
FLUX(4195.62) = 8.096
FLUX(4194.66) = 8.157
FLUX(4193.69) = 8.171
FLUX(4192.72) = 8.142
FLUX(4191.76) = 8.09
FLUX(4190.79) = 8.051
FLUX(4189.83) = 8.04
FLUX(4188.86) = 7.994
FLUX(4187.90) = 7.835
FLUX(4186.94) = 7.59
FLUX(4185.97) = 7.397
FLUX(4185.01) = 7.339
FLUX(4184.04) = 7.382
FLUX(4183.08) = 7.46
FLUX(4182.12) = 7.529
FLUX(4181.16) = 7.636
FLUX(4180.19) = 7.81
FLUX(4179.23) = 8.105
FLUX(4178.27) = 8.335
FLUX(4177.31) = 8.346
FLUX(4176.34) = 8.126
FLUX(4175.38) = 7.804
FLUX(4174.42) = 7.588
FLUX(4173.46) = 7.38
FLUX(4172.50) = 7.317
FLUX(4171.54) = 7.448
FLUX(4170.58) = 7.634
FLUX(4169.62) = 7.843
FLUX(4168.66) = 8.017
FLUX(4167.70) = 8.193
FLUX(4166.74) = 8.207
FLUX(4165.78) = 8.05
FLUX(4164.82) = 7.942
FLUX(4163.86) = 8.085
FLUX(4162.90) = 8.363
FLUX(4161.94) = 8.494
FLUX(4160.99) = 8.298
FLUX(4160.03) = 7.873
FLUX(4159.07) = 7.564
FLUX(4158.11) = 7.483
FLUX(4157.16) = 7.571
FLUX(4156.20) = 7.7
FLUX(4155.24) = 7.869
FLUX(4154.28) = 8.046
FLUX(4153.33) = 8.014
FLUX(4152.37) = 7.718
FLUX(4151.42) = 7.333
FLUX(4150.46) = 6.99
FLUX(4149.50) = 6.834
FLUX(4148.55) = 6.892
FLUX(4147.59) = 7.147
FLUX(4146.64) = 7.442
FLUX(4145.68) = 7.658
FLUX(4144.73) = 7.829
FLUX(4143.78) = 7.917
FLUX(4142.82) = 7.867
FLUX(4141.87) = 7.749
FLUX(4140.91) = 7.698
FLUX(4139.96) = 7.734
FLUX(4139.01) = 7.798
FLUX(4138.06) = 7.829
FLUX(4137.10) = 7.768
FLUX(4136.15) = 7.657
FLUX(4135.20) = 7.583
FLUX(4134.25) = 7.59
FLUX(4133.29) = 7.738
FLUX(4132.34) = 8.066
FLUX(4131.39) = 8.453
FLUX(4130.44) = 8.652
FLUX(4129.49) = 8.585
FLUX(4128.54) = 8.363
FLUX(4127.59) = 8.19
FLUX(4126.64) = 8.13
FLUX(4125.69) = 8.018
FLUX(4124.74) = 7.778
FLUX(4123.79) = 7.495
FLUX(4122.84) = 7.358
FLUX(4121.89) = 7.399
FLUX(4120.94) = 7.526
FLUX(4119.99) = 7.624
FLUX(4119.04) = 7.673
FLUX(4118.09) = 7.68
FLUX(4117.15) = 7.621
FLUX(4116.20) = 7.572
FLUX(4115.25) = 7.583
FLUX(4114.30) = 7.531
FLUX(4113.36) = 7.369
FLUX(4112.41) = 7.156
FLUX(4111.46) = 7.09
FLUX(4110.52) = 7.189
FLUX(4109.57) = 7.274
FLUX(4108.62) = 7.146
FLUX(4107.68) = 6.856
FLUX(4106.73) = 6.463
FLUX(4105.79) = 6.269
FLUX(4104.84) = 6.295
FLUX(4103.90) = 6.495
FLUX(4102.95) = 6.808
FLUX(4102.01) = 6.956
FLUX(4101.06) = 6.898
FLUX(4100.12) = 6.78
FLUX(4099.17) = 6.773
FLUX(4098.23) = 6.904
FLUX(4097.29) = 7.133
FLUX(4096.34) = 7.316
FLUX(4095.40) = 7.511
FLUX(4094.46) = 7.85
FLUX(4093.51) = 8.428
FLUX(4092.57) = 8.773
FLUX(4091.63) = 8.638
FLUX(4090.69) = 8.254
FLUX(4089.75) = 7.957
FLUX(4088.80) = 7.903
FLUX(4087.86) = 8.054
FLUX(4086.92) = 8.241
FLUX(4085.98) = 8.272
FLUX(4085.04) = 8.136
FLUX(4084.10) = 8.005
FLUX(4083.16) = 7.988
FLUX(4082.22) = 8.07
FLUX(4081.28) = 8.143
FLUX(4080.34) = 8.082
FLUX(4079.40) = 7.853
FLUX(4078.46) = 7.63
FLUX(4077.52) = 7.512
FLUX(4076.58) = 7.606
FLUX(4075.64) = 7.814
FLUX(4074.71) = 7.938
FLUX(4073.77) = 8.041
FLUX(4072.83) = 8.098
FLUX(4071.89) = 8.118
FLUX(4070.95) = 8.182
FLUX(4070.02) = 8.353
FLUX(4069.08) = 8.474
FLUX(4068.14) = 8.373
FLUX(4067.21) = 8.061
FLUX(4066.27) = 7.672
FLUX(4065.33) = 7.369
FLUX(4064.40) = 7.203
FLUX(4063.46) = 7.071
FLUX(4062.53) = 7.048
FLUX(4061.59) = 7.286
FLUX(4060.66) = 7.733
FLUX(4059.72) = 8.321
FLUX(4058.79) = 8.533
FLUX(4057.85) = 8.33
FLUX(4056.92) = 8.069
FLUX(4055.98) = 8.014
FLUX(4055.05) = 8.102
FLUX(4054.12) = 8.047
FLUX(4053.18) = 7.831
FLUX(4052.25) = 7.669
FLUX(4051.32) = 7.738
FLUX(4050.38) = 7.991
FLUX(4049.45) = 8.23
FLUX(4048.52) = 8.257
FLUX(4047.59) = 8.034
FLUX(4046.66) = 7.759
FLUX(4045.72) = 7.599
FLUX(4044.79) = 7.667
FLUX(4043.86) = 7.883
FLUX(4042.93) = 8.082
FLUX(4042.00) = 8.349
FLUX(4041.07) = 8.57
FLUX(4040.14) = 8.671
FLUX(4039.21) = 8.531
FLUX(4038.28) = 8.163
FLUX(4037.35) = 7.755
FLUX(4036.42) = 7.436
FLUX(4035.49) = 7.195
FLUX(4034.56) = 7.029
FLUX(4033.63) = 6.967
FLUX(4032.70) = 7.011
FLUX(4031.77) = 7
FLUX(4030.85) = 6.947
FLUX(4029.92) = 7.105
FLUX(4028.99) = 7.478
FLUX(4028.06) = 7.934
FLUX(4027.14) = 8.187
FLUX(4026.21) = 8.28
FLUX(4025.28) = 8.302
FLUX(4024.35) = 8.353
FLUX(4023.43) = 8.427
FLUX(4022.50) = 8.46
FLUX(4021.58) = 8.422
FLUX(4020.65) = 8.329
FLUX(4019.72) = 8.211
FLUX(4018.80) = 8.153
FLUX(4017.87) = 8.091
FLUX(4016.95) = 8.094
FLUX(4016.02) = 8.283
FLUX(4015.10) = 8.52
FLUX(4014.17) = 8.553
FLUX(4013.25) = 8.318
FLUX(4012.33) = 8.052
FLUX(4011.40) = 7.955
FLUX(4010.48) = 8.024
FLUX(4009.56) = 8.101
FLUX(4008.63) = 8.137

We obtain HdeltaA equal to 1.8 angstrom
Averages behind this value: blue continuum 7.9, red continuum 7.73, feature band 7.45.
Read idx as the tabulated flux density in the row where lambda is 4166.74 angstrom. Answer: 8.207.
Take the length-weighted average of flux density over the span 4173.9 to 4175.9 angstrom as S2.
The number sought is 7.71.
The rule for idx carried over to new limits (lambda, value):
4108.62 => 7.146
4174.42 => 7.588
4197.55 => 7.922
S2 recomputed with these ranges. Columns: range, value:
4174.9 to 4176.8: 7.97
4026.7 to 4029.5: 7.86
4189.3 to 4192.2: 8.04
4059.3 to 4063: 7.59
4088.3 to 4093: 8.3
